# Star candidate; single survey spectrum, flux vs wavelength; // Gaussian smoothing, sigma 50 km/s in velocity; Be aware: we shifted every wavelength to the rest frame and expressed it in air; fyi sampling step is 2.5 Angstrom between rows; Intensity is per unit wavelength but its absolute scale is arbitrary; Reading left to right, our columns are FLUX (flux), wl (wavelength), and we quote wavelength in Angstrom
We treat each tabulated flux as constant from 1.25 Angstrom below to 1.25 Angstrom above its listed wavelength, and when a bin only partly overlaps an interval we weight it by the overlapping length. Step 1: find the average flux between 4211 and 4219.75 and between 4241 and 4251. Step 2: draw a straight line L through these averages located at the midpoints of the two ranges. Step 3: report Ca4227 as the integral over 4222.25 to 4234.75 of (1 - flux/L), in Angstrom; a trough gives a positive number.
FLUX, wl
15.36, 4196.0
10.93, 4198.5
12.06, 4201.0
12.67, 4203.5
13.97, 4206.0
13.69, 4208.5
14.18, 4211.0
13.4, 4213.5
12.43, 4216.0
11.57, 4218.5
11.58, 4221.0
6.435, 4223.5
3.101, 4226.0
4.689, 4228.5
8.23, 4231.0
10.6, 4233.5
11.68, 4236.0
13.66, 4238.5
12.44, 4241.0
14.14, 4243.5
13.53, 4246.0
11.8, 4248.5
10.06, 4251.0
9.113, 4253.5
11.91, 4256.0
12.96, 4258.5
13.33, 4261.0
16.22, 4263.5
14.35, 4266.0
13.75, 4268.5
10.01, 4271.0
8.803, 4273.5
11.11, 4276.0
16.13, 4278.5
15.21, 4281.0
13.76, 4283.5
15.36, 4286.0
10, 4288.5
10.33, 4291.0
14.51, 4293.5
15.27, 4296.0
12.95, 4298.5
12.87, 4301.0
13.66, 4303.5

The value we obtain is 6.0 Angstrom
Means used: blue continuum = 12.7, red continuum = 12.7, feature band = 6.61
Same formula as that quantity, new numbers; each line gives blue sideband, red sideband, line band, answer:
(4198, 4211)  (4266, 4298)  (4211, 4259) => 8.01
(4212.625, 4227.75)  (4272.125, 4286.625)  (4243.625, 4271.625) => -1.63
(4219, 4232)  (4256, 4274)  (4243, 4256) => -1.38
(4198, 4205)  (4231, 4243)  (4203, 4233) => 3.82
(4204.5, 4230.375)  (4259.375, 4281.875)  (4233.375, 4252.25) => -0.95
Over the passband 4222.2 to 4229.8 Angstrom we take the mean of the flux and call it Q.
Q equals 4.81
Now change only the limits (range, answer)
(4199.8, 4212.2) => 13.3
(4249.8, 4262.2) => 11.5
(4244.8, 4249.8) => 12.6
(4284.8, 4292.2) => 11.9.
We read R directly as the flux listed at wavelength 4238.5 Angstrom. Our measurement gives 13.66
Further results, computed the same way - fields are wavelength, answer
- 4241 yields 12.44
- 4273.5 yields 8.803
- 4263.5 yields 16.22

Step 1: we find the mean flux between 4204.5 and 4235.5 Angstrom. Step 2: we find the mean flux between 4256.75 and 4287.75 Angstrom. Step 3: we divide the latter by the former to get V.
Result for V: 1.29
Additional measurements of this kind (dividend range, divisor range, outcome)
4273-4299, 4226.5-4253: 1.22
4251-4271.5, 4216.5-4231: 1.62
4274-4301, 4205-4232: 1.29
